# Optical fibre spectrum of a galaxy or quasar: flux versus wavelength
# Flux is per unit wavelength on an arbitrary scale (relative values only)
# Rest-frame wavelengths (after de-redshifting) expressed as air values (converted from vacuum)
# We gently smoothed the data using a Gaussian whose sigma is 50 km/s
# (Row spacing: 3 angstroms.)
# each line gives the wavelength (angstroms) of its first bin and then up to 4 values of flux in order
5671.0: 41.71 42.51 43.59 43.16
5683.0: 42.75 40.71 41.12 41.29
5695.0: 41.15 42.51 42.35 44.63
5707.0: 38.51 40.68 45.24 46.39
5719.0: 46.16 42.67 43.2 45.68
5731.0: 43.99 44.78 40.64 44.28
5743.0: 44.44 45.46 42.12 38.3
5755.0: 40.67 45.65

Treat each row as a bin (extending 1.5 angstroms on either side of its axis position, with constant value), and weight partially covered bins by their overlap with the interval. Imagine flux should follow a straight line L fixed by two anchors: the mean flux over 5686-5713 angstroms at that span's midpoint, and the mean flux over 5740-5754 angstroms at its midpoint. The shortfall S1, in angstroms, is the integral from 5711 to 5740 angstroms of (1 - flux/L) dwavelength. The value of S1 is -1.38 angstroms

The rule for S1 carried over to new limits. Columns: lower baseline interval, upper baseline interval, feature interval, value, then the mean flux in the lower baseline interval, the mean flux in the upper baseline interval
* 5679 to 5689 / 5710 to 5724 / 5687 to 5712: 0.93 angstroms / 42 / 44.6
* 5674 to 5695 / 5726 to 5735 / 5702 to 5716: 0.25 angstroms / 42.1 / 44.7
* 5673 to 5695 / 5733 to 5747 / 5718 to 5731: -0.29 angstroms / 42.1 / 43.8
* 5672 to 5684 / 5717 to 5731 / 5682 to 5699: 0.72 angstroms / 43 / 44.5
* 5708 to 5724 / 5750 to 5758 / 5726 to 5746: -0.82 angstroms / 44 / 40.8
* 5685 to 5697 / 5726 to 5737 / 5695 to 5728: -0.44 angstroms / 41.1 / 44.2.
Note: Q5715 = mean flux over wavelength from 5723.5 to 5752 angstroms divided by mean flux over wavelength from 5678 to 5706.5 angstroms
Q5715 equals 1.03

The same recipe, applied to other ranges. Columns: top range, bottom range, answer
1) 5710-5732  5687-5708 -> 1.07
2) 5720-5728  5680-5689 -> 1.04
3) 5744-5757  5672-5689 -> 0.99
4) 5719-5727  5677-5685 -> 1.02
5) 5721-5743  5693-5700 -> 1.04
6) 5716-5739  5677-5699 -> 1.05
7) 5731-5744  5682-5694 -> 1.05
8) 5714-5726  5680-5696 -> 1.07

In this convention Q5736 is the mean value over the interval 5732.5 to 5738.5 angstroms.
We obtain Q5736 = 42.7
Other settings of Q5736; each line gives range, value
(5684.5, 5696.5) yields 41.1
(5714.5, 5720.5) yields 46.3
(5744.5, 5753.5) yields 42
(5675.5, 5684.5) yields 43.2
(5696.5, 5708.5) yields 42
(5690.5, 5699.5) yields 41.7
